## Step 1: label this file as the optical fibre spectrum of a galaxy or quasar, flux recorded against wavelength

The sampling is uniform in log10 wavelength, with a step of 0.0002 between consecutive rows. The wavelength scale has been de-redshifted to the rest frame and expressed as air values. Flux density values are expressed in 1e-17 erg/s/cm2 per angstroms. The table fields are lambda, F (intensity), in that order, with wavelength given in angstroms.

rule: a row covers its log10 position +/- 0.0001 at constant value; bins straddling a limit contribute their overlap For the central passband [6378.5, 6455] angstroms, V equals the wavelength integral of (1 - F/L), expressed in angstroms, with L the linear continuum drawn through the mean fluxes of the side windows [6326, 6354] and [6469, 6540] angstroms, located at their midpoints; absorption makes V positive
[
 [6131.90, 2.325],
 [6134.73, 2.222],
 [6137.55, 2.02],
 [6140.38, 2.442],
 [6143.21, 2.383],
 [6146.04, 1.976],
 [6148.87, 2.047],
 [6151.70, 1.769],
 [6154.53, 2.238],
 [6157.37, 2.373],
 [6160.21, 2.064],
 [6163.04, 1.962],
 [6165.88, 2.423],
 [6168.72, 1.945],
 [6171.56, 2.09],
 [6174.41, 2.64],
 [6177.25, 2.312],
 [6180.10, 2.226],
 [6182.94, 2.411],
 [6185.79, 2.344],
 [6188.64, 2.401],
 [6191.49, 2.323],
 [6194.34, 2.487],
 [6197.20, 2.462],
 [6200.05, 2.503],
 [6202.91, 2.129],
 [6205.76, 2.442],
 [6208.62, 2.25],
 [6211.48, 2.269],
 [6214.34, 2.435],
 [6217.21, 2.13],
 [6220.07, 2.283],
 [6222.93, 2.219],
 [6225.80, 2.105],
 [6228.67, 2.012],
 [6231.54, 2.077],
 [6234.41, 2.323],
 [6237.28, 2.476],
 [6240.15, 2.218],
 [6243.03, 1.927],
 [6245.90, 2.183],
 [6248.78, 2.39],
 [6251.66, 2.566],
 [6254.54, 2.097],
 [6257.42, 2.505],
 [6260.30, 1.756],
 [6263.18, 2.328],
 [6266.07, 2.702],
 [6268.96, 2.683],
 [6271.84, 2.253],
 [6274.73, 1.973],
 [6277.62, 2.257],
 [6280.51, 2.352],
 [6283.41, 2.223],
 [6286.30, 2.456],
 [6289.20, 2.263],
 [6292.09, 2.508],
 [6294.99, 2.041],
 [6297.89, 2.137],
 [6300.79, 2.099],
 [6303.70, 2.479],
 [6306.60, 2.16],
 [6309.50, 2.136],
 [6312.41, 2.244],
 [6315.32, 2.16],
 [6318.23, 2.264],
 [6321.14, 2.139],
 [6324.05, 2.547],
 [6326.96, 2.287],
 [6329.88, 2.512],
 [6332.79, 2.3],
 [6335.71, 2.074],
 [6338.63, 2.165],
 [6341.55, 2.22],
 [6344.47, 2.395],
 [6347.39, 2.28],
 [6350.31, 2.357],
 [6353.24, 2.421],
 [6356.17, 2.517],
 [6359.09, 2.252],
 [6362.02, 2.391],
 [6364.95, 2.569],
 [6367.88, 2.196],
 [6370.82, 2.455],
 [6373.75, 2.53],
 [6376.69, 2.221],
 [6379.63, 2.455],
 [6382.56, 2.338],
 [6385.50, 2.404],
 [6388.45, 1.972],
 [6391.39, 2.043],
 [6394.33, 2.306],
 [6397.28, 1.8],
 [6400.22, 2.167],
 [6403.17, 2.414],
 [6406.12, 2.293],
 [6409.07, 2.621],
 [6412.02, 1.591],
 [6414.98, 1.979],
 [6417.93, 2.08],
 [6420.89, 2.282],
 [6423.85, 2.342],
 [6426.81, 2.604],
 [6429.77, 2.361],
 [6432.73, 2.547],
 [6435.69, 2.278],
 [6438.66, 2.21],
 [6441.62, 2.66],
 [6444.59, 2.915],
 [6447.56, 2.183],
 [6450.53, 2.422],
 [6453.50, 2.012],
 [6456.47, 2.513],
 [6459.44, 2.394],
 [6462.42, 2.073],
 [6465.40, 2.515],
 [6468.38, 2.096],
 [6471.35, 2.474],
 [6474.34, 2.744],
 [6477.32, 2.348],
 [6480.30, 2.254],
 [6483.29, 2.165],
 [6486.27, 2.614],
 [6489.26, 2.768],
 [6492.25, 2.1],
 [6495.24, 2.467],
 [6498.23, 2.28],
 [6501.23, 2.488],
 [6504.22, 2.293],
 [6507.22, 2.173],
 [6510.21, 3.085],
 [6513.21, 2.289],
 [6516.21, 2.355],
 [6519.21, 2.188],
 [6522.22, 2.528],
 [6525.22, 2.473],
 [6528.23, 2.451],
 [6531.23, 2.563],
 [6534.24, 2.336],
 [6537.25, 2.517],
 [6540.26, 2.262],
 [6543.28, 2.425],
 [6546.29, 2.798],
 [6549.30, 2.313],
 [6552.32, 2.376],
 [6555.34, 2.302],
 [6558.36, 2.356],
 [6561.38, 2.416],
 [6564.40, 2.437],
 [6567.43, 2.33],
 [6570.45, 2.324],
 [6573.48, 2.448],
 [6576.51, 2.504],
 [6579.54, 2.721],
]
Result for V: 2.6 angstroms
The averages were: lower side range 2.3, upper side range 2.43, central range 2.28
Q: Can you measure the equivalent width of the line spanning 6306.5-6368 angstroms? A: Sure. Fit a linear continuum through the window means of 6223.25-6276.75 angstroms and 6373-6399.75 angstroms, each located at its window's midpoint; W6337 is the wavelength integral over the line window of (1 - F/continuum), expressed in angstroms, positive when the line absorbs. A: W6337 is -2.0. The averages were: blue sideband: 2.25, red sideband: 2.22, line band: 2.31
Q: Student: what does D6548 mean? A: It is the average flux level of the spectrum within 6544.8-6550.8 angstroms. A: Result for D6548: 2.56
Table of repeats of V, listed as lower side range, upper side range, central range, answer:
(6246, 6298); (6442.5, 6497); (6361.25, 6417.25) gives 2.7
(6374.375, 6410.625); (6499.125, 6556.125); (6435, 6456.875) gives -0.7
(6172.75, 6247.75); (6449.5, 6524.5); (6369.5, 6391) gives 0.2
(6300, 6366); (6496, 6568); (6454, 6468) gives 0.3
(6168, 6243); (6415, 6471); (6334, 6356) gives 0.4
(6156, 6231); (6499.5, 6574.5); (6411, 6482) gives 1.5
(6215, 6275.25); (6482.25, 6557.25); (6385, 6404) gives 1.7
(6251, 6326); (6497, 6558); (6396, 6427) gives 2.2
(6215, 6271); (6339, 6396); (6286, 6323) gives 1.0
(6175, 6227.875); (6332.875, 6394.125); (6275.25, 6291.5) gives 0.1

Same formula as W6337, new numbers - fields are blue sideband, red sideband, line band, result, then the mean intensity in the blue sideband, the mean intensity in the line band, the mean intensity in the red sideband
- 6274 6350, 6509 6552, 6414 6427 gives 0.70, 2.26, 2.23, 2.46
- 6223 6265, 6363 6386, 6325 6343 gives 0.55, 2.22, 2.27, 2.4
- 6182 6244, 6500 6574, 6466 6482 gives 0.04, 2.28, 2.39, 2.42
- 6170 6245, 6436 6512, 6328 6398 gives 1.57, 2.29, 2.3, 2.41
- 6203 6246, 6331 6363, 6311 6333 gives -0.16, 2.22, 2.31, 2.31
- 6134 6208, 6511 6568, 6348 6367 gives -0.55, 2.26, 2.41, 2.42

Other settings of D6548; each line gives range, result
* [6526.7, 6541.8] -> 2.42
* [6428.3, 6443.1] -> 2.41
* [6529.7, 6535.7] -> 2.45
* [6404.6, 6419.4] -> 2.11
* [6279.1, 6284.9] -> 2.29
